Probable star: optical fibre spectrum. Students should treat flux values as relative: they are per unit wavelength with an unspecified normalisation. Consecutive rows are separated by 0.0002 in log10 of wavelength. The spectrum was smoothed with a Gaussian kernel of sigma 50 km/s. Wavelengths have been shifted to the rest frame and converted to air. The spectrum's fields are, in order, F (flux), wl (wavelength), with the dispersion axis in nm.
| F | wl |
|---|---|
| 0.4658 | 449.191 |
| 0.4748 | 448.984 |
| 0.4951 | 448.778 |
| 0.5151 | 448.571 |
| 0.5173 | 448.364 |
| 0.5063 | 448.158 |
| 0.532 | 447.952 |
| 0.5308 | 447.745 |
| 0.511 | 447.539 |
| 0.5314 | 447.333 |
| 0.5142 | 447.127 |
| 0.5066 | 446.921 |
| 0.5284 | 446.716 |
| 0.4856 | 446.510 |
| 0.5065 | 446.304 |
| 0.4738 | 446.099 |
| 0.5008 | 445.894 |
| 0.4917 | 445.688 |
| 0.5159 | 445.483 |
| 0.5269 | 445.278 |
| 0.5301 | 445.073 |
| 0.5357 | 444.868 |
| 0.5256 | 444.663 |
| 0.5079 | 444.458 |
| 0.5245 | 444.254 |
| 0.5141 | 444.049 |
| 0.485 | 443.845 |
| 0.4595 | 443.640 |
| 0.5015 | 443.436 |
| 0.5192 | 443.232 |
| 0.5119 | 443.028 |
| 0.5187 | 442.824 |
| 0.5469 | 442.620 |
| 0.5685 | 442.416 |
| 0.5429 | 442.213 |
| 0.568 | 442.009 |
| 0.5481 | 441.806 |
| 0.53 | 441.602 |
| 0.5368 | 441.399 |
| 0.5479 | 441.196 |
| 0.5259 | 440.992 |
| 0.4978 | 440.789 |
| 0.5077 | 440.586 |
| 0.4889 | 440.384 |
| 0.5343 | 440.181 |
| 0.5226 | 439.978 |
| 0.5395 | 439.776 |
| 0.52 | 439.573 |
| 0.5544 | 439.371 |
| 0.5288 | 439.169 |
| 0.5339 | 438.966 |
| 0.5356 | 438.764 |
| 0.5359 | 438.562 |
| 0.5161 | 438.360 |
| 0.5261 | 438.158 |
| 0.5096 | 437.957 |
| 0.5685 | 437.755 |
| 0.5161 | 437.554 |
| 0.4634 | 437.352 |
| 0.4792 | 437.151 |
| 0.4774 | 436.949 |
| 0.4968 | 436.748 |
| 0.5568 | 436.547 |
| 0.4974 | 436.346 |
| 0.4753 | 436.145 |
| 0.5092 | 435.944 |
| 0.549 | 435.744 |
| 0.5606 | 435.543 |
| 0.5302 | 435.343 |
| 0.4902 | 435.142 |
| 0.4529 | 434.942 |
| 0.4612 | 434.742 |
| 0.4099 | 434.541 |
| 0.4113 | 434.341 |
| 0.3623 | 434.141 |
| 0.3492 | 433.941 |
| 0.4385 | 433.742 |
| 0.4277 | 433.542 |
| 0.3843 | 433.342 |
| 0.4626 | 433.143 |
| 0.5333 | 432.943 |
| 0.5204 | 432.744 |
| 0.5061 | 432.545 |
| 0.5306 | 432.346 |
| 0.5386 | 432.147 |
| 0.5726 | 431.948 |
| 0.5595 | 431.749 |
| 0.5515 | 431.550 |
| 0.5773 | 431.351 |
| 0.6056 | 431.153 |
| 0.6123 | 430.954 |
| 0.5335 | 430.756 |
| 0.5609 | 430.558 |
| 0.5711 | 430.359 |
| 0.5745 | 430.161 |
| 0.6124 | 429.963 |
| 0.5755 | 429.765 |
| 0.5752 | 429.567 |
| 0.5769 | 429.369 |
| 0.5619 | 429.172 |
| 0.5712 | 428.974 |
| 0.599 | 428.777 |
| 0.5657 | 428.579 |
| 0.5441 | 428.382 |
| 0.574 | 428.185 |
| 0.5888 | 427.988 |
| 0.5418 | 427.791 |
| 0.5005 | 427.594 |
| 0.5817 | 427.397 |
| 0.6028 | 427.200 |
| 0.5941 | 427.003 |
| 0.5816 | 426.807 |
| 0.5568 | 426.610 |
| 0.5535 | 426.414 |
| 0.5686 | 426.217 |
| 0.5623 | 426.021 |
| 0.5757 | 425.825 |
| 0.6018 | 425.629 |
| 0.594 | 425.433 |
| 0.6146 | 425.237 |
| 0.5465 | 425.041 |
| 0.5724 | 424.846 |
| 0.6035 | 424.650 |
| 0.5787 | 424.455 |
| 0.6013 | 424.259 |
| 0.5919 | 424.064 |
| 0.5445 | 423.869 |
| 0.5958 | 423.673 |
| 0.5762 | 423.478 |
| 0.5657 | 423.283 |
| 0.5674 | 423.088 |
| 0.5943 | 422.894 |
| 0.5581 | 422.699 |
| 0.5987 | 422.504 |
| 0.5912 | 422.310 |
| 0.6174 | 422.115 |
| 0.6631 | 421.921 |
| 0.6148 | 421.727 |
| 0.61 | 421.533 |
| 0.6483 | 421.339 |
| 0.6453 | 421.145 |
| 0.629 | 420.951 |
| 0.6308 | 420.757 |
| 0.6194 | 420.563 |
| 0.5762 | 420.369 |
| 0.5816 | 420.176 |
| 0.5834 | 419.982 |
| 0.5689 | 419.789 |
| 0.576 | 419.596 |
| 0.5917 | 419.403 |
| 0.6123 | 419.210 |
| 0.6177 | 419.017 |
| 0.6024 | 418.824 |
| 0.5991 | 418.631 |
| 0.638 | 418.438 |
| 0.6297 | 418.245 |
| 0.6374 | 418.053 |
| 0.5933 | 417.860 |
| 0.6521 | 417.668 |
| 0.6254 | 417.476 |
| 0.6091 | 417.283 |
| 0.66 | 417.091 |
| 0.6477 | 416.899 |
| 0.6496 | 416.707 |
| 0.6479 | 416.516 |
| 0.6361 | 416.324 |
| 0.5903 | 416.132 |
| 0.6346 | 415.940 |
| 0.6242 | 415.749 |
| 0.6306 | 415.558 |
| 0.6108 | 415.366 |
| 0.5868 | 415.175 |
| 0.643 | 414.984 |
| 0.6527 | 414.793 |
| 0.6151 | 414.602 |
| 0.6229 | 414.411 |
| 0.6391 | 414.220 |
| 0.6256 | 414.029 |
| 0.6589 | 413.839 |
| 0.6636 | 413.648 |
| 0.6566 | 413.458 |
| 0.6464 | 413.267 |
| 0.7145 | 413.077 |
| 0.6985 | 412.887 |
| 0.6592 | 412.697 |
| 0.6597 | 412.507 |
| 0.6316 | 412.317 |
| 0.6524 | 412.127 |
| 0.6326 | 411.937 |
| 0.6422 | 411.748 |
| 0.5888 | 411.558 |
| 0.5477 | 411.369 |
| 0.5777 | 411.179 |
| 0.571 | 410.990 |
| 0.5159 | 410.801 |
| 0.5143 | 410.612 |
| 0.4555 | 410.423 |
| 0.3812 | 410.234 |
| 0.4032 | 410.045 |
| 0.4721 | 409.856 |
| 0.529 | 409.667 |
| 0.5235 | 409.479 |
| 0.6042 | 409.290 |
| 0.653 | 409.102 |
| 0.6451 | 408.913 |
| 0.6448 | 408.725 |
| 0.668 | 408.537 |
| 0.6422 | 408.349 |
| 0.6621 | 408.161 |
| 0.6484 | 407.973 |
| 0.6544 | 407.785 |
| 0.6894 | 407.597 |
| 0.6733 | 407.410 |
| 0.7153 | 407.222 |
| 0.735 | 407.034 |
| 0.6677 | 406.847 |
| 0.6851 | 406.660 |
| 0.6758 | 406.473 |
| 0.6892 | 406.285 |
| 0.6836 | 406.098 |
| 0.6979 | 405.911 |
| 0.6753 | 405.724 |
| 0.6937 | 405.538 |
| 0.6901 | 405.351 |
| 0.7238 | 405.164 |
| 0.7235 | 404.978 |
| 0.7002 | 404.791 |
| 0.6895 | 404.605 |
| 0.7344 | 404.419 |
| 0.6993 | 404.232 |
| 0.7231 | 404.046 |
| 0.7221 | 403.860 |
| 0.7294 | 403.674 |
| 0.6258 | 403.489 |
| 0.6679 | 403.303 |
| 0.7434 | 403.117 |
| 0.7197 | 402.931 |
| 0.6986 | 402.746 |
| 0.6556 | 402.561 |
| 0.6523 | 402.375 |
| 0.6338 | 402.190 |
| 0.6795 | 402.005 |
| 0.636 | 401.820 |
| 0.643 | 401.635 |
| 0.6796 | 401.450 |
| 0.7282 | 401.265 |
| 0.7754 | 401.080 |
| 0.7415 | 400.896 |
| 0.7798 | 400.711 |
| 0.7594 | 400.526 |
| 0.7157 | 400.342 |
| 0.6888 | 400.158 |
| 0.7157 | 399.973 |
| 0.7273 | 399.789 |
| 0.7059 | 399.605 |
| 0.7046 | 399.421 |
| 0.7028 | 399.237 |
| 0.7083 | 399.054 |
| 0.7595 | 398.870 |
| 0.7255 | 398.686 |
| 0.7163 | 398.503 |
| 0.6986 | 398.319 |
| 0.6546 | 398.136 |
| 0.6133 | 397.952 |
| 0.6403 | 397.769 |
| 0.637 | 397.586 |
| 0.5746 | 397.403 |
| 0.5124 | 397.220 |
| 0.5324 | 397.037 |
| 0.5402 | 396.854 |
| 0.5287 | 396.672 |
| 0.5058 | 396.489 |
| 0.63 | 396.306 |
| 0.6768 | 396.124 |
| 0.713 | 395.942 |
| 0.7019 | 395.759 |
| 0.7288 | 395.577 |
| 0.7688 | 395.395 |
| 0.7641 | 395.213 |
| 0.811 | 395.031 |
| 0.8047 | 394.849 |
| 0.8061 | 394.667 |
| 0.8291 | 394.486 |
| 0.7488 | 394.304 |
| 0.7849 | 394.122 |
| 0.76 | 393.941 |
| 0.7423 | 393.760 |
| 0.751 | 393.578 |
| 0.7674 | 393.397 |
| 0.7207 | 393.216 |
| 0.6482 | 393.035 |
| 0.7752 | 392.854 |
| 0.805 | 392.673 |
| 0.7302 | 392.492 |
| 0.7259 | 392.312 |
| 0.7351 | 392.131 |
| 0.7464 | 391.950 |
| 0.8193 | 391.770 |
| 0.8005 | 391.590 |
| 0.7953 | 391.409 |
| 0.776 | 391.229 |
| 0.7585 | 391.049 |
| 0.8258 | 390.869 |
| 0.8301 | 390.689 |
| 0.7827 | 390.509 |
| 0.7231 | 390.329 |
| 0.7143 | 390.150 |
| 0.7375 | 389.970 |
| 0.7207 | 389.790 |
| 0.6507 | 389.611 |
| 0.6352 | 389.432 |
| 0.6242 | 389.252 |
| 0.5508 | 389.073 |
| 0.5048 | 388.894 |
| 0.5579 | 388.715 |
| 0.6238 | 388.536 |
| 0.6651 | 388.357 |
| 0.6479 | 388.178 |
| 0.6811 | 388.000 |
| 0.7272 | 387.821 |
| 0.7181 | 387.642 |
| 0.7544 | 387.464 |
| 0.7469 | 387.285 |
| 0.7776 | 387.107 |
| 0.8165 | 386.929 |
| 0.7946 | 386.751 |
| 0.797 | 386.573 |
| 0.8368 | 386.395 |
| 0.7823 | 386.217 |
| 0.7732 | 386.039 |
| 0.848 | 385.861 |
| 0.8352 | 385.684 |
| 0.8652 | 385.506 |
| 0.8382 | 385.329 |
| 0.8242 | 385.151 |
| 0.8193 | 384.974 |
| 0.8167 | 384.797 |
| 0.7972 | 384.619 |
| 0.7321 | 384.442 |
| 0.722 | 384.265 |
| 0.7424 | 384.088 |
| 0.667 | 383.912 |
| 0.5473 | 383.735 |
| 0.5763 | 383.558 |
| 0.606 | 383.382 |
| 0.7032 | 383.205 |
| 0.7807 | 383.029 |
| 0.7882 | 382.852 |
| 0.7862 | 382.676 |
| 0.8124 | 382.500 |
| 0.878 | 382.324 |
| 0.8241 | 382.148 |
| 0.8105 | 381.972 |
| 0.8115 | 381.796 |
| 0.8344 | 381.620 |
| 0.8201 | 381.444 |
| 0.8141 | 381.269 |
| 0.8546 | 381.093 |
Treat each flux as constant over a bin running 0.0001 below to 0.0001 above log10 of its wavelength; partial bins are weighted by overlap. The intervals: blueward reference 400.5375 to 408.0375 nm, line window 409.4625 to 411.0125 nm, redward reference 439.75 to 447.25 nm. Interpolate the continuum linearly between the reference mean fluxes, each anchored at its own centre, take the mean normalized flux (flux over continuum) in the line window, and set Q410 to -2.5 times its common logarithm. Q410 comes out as 0.36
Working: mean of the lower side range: 0.695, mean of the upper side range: 0.518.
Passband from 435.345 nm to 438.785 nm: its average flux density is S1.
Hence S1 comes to 0.516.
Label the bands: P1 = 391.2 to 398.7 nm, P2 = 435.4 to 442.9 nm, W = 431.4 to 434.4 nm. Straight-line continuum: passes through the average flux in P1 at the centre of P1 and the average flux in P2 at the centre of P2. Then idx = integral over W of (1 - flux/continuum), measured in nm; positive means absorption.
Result 0.39 nm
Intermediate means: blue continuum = 0.707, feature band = 0.479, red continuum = 0.525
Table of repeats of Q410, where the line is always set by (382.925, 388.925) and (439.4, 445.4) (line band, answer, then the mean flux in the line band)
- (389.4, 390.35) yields 0.03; 0.699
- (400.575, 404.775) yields -0.04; 0.699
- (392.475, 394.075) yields -0.06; 0.746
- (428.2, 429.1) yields 0.01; 0.57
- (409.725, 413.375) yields 0.11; 0.577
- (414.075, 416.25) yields 0.01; 0.623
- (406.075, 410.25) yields 0.04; 0.627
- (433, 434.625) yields 0.33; 0.409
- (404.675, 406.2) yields -0.06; 0.699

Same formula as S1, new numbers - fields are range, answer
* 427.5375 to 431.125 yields 0.57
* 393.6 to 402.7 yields 0.693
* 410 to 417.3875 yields 0.612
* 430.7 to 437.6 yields 0.497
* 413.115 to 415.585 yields 0.637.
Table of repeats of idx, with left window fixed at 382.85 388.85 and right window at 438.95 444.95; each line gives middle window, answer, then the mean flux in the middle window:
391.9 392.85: -0.049 nm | 0.751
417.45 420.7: 0.032 nm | 0.606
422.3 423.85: 0.047 nm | 0.578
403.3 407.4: -0.206 nm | 0.698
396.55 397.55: 0.221 nm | 0.542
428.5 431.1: -0.026 nm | 0.577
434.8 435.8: 0.068 nm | 0.513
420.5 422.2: -0.079 nm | 0.631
